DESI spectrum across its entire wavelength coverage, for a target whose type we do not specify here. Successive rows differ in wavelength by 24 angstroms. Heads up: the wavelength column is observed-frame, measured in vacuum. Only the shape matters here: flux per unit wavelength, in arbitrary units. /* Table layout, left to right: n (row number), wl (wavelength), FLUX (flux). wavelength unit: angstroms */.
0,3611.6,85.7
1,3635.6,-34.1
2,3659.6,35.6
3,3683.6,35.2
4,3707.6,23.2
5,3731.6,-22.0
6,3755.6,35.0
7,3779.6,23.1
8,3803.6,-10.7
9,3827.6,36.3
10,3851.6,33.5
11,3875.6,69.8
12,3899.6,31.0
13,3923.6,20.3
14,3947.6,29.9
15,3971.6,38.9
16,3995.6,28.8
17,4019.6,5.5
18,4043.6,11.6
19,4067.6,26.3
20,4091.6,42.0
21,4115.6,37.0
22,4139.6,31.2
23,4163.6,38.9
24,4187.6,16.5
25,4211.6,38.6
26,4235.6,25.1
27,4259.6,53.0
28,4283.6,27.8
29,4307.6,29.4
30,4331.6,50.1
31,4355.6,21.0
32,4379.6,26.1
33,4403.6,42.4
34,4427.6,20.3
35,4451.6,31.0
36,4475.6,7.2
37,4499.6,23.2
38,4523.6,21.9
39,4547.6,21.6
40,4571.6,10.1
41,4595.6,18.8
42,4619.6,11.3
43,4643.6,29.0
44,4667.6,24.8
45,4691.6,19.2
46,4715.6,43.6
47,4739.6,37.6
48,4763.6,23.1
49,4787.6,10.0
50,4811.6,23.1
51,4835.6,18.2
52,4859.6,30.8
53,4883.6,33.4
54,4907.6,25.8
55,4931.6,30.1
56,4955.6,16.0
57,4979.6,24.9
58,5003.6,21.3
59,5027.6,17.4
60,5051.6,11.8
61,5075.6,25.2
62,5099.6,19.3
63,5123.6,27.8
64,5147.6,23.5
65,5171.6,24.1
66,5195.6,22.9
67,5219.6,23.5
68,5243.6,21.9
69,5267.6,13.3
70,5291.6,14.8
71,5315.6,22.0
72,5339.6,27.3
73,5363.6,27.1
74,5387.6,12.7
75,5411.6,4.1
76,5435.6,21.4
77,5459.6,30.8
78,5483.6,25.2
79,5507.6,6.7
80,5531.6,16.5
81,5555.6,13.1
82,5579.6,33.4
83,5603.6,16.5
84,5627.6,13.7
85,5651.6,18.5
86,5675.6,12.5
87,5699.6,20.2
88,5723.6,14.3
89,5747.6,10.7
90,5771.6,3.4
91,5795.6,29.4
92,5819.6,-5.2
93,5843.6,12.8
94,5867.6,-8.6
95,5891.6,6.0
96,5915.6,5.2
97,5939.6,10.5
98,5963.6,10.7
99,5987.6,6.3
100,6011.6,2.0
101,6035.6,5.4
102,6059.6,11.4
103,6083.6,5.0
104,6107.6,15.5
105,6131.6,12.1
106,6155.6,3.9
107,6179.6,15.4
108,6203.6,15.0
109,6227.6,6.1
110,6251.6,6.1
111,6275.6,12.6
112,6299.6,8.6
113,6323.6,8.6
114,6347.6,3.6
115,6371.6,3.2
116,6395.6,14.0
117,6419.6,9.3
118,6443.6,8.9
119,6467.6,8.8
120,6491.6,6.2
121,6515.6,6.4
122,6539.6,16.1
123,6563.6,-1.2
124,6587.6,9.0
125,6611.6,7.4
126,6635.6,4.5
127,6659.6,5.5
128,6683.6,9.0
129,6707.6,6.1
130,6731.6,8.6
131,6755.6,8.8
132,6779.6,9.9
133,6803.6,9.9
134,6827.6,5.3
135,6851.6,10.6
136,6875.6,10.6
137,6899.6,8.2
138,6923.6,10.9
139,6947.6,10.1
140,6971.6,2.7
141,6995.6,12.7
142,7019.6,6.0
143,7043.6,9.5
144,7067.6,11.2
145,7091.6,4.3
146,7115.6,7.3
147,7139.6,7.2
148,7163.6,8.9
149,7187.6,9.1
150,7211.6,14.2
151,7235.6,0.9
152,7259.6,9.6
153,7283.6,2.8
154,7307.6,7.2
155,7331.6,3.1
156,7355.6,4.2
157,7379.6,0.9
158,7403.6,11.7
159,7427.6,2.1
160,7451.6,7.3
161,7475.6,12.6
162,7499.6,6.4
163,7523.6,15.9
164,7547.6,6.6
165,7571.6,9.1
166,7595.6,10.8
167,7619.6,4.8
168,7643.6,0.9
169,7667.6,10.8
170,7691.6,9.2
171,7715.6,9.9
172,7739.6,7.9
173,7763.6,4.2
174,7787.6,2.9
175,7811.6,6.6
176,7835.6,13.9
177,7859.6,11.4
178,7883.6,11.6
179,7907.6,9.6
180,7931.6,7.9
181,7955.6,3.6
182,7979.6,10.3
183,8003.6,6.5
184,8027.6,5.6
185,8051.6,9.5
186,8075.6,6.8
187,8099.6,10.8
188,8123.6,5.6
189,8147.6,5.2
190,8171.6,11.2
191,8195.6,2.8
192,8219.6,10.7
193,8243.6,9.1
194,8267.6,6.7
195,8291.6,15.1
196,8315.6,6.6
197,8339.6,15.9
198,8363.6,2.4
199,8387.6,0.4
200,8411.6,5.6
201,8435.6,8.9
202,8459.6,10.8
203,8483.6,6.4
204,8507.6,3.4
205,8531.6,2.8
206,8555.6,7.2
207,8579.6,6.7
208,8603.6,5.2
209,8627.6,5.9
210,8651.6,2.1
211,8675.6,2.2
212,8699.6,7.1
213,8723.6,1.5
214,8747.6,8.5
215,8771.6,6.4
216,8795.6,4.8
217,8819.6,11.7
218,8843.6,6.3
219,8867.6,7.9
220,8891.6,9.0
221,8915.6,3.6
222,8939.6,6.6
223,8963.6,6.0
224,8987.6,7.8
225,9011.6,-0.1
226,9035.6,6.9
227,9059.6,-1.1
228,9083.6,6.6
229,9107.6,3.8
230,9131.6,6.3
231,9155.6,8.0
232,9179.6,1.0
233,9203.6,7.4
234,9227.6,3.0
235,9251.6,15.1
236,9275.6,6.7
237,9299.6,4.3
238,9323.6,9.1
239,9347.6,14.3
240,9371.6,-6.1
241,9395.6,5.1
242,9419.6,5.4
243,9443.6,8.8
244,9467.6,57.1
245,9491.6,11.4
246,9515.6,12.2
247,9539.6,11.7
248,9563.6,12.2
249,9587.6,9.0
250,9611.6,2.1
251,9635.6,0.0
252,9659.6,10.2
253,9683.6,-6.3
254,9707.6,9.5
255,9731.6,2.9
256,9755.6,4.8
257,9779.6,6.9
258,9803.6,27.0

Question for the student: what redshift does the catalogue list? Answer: 1.54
